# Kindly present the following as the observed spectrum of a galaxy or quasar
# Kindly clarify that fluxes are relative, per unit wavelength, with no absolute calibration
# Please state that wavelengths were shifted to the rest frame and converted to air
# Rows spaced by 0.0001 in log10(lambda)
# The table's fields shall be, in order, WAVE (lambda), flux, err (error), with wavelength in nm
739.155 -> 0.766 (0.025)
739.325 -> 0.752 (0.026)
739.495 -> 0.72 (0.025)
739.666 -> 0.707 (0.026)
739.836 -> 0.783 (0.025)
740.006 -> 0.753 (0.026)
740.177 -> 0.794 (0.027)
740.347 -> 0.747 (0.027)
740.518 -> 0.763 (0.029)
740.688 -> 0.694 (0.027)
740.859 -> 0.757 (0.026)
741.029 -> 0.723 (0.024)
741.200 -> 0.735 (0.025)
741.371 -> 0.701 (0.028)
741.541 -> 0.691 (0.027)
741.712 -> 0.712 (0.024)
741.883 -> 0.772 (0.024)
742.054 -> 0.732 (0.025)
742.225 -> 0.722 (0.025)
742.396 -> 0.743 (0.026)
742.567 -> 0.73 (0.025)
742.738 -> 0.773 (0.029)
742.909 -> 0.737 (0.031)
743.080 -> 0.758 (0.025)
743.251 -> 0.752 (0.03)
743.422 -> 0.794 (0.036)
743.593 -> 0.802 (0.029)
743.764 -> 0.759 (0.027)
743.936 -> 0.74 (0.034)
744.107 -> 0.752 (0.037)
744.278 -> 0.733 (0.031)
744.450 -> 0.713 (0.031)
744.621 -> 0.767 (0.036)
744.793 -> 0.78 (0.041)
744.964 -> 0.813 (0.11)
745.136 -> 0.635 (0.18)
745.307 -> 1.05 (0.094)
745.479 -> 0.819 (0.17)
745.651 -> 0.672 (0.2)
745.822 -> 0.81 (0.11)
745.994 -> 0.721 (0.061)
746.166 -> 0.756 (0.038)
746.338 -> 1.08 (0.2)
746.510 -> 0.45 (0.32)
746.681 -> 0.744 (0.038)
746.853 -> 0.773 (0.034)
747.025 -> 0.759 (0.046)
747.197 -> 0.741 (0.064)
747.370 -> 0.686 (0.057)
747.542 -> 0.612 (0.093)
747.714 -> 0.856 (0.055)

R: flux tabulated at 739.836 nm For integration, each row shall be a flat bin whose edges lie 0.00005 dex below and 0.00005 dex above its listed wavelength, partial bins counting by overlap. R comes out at 0.783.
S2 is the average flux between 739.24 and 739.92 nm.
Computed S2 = 0.74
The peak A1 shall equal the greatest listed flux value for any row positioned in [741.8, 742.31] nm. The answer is 0.772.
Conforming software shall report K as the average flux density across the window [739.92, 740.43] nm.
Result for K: 0.765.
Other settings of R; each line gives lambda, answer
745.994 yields 0.721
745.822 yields 0.81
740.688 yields 0.694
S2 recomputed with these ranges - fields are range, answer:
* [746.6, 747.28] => 0.754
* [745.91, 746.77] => 0.751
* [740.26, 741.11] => 0.738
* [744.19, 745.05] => 0.761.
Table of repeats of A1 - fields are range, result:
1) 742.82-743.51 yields 0.794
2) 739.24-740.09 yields 0.783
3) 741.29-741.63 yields 0.701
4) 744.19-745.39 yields 1.05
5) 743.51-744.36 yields 0.802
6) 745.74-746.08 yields 0.81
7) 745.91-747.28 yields 1.08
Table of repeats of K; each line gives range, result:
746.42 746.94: 0.66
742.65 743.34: 0.756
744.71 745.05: 0.797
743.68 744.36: 0.746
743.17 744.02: 0.769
